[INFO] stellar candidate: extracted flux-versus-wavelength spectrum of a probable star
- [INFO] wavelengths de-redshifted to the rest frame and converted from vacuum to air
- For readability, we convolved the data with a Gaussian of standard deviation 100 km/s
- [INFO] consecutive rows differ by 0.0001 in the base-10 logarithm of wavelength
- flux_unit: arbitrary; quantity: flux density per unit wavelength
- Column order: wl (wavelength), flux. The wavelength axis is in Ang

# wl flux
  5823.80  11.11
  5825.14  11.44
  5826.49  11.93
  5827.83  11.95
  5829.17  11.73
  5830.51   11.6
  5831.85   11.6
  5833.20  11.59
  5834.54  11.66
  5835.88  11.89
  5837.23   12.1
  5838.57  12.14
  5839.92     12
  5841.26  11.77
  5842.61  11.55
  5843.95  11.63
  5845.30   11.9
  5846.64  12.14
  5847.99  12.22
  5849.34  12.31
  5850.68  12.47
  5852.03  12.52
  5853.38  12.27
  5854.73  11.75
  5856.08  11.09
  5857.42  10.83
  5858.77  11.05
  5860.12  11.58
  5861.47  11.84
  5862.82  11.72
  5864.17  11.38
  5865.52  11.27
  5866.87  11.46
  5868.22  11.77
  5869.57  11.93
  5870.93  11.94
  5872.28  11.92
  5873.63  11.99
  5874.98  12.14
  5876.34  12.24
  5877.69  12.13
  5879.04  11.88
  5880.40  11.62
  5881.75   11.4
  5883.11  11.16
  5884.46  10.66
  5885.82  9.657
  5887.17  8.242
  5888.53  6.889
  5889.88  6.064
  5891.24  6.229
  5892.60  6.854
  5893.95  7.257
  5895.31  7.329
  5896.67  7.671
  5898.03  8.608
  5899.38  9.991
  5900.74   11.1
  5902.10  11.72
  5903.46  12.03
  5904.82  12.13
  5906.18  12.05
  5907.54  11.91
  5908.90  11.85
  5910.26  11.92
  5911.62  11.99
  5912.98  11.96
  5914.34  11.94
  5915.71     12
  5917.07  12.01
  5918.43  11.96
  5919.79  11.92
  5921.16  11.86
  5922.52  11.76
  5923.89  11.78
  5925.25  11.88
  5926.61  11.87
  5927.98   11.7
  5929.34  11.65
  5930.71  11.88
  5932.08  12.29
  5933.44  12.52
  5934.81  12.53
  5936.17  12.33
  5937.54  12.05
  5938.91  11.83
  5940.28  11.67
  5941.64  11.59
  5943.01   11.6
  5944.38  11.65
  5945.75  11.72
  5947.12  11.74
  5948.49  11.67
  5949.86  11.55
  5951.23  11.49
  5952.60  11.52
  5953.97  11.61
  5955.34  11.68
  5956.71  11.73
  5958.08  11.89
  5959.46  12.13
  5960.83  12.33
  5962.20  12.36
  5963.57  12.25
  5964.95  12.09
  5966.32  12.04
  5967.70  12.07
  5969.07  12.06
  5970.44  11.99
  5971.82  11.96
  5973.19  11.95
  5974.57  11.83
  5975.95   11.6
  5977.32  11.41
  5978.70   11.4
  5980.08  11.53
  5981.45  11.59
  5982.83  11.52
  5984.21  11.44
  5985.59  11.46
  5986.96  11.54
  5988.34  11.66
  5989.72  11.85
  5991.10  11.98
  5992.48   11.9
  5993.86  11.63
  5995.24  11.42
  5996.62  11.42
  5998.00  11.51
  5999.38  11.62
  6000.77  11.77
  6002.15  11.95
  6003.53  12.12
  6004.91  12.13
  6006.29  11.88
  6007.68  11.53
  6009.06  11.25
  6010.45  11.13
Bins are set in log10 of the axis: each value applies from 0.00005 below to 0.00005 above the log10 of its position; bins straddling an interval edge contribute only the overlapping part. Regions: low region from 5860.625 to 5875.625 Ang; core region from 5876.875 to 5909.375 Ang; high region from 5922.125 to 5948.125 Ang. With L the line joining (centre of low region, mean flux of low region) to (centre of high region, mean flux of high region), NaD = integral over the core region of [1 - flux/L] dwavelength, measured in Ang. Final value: 5.4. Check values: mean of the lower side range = 11.8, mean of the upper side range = 11.9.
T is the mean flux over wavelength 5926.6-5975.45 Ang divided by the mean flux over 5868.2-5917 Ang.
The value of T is 1.13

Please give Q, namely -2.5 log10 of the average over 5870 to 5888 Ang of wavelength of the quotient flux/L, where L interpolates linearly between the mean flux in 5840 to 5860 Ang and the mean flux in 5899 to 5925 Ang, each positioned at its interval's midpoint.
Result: 0.05 mag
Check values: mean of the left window 11.8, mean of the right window 11.8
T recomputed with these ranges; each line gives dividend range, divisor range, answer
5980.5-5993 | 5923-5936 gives 0.97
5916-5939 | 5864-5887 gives 1.04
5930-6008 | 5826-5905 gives 1.07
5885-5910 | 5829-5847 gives 0.79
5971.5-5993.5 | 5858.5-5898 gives 1.13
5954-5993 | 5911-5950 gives 0.99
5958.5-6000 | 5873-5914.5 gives 1.14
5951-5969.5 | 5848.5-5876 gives 1.02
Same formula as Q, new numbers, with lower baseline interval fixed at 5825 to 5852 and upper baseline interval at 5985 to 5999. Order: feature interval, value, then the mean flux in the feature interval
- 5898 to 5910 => 0.033 mag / 11.4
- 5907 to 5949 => -0.014 mag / 11.9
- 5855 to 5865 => 0.046 mag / 11.4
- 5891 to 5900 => 0.455 mag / 7.77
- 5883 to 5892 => 0.394 mag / 8.23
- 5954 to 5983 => -0.018 mag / 11.9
